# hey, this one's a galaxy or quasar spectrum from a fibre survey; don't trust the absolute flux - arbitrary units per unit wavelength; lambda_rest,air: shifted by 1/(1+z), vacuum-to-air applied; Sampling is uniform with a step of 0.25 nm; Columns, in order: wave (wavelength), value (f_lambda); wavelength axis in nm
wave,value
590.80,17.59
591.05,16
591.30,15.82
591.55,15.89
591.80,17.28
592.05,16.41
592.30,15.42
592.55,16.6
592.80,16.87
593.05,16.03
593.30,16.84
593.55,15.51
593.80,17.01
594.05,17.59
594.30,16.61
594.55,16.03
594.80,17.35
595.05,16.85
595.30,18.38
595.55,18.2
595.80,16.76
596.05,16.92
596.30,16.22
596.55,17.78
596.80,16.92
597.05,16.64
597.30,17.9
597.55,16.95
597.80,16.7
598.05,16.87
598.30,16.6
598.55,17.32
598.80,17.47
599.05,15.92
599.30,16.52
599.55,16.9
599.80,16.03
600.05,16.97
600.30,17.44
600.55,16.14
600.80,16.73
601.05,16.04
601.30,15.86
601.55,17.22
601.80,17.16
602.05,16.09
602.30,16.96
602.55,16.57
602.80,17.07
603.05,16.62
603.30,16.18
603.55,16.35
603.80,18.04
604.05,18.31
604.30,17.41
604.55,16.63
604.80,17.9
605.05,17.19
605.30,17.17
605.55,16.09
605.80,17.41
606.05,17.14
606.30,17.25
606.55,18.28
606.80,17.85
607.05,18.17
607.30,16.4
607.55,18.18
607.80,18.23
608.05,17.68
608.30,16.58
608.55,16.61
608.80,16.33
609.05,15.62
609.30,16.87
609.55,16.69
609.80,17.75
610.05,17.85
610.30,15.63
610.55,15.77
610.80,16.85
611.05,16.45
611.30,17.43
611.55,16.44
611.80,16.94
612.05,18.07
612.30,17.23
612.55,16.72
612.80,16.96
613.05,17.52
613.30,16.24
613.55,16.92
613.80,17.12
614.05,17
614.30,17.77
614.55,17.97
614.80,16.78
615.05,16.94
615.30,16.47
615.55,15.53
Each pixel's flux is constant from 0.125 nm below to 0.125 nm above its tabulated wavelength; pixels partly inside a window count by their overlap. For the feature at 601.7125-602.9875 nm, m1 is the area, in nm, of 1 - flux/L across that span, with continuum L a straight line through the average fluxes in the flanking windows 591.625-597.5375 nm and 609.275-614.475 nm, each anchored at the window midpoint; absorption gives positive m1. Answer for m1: 0.01 nm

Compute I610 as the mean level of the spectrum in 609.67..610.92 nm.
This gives 16.8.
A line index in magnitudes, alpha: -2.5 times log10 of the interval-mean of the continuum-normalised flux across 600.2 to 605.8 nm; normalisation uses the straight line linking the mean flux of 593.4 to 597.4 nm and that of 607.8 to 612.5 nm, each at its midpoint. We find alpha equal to 0.004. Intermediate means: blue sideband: 17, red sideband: 16.9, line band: 16.9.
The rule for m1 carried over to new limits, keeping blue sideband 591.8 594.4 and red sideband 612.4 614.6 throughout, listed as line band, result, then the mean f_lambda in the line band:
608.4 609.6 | 0.040 nm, 16.4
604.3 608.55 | -0.115 nm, 17.4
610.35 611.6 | 0.036 nm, 16.5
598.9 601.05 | 0.021 nm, 16.6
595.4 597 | -0.050 nm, 17.1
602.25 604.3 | -0.027 nm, 17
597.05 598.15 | -0.027 nm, 17.1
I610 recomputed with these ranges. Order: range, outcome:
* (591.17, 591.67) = 15.9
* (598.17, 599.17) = 16.8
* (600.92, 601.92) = 16.6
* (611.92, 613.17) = 17.3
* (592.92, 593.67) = 16.1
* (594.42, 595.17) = 16.7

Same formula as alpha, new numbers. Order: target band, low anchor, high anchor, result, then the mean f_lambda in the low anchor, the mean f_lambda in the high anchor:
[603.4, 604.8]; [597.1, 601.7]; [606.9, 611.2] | -0.034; 16.8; 16.9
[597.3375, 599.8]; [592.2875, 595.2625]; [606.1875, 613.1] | -0.001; 16.7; 17.1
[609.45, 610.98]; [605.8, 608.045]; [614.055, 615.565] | 0.042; 17.7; 17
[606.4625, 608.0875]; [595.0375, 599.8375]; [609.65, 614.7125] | -0.050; 17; 17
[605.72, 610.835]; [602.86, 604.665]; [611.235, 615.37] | -0.001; 17.1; 17.1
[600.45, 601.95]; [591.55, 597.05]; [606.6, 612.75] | 0.025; 16.8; 17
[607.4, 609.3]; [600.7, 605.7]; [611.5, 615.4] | -0.002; 16.9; 17.1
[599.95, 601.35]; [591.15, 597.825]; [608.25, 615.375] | 0.017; 16.8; 16.9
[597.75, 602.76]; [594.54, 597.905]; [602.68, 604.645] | 0.028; 17.2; 17.1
